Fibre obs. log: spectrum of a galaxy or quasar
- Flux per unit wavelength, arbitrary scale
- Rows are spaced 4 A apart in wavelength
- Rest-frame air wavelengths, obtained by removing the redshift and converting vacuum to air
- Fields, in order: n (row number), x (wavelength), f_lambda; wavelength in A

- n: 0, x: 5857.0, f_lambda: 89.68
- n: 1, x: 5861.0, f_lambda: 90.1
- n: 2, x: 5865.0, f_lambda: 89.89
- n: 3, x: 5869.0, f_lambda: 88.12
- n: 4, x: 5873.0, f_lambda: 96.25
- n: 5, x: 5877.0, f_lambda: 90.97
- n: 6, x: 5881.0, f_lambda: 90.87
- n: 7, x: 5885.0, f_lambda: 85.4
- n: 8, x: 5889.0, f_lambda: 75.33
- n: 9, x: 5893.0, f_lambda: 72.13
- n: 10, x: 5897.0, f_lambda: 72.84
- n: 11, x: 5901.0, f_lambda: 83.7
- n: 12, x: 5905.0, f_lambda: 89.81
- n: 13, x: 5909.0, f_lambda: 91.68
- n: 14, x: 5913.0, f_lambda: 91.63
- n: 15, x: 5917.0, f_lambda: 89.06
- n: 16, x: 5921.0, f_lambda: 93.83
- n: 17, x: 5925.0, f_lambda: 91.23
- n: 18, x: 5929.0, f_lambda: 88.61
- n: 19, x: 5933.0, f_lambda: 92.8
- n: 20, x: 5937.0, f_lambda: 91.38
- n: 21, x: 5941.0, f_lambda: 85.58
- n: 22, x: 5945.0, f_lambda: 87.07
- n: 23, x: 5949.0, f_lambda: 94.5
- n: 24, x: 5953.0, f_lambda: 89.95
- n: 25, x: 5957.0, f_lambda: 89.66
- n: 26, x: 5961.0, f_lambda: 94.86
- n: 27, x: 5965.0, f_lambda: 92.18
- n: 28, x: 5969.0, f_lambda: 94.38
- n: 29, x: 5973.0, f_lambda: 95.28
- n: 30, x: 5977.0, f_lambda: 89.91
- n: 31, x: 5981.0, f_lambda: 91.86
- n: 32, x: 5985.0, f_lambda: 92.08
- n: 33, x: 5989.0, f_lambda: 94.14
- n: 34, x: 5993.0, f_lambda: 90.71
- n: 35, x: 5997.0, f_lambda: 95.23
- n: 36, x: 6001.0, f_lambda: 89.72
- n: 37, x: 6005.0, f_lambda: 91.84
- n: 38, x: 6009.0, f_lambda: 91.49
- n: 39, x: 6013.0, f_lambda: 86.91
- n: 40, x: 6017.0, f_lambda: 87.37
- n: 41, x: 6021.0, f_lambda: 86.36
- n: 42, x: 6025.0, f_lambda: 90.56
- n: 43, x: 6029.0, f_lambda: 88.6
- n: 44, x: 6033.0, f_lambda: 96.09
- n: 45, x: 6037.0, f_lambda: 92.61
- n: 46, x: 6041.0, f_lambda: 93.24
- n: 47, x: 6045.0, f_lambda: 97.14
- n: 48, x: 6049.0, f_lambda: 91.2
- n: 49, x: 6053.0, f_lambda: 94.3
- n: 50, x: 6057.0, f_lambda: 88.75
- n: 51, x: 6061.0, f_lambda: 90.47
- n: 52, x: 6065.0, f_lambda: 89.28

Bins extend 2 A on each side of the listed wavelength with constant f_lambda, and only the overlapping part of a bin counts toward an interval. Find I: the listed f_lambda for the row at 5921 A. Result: 93.83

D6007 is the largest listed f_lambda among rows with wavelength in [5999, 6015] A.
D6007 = 91.84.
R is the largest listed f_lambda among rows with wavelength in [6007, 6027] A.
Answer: 91.49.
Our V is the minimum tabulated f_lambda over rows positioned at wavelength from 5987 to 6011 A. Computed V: 89.72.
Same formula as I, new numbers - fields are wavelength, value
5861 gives 90.1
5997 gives 95.23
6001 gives 89.72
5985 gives 92.08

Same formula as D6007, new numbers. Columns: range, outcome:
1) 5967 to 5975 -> 95.28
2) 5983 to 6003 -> 95.23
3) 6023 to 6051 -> 97.14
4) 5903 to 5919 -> 91.68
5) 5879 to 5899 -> 90.87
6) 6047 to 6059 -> 94.3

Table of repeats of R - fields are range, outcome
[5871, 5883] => 96.25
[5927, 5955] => 94.5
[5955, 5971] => 94.86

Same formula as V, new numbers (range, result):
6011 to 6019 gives 86.91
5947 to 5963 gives 89.66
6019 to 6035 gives 86.36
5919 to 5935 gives 88.61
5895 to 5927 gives 72.84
